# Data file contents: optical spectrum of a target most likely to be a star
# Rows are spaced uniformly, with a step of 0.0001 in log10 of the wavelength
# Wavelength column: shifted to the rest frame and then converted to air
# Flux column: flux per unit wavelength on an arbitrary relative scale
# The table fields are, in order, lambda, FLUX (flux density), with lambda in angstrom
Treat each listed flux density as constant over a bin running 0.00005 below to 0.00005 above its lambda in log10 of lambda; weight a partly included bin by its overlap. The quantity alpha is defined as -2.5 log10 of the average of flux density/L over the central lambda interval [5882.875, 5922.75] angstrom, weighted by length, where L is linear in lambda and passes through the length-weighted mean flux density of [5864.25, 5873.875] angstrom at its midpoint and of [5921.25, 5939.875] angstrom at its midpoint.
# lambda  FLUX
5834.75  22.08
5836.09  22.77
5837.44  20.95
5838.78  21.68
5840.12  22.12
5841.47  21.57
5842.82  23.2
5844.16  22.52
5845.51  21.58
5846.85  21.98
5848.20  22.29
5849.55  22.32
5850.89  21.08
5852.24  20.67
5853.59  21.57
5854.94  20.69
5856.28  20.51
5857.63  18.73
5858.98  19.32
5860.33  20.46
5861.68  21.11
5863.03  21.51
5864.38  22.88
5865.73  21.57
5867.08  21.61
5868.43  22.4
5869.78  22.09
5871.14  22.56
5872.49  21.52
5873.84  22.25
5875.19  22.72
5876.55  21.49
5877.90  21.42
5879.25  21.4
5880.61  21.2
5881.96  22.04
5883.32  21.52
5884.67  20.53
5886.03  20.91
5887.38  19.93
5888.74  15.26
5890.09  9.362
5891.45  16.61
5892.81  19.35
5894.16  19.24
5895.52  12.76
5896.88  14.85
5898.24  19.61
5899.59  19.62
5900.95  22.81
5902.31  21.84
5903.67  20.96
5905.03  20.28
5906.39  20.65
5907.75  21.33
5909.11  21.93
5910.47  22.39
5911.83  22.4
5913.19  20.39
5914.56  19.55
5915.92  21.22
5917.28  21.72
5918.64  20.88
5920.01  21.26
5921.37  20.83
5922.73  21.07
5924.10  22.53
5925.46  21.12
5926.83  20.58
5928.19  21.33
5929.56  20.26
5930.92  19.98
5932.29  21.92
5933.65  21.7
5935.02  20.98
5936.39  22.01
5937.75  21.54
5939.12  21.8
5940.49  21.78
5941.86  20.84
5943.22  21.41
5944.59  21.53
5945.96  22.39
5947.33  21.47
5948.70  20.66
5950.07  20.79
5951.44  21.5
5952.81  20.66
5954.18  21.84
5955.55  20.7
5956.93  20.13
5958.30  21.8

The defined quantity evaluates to 0.102 mag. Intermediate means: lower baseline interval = 22.1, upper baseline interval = 21.3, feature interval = 19.7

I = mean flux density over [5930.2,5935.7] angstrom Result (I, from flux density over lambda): 21.2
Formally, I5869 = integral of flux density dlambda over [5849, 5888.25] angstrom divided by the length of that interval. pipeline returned 21.3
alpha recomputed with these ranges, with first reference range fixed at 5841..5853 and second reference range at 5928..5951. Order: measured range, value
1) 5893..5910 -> 0.10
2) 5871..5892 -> 0.09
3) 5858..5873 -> 0.02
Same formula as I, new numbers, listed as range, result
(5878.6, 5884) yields 21.5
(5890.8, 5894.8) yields 18.4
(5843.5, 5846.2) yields 22.1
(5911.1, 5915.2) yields 20.8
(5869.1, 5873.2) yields 22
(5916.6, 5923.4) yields 21.2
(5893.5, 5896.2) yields 16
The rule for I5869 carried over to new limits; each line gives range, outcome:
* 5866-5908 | 20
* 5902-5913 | 21.4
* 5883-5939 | 20.1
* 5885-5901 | 17.4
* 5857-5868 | 20.9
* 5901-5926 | 21.3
